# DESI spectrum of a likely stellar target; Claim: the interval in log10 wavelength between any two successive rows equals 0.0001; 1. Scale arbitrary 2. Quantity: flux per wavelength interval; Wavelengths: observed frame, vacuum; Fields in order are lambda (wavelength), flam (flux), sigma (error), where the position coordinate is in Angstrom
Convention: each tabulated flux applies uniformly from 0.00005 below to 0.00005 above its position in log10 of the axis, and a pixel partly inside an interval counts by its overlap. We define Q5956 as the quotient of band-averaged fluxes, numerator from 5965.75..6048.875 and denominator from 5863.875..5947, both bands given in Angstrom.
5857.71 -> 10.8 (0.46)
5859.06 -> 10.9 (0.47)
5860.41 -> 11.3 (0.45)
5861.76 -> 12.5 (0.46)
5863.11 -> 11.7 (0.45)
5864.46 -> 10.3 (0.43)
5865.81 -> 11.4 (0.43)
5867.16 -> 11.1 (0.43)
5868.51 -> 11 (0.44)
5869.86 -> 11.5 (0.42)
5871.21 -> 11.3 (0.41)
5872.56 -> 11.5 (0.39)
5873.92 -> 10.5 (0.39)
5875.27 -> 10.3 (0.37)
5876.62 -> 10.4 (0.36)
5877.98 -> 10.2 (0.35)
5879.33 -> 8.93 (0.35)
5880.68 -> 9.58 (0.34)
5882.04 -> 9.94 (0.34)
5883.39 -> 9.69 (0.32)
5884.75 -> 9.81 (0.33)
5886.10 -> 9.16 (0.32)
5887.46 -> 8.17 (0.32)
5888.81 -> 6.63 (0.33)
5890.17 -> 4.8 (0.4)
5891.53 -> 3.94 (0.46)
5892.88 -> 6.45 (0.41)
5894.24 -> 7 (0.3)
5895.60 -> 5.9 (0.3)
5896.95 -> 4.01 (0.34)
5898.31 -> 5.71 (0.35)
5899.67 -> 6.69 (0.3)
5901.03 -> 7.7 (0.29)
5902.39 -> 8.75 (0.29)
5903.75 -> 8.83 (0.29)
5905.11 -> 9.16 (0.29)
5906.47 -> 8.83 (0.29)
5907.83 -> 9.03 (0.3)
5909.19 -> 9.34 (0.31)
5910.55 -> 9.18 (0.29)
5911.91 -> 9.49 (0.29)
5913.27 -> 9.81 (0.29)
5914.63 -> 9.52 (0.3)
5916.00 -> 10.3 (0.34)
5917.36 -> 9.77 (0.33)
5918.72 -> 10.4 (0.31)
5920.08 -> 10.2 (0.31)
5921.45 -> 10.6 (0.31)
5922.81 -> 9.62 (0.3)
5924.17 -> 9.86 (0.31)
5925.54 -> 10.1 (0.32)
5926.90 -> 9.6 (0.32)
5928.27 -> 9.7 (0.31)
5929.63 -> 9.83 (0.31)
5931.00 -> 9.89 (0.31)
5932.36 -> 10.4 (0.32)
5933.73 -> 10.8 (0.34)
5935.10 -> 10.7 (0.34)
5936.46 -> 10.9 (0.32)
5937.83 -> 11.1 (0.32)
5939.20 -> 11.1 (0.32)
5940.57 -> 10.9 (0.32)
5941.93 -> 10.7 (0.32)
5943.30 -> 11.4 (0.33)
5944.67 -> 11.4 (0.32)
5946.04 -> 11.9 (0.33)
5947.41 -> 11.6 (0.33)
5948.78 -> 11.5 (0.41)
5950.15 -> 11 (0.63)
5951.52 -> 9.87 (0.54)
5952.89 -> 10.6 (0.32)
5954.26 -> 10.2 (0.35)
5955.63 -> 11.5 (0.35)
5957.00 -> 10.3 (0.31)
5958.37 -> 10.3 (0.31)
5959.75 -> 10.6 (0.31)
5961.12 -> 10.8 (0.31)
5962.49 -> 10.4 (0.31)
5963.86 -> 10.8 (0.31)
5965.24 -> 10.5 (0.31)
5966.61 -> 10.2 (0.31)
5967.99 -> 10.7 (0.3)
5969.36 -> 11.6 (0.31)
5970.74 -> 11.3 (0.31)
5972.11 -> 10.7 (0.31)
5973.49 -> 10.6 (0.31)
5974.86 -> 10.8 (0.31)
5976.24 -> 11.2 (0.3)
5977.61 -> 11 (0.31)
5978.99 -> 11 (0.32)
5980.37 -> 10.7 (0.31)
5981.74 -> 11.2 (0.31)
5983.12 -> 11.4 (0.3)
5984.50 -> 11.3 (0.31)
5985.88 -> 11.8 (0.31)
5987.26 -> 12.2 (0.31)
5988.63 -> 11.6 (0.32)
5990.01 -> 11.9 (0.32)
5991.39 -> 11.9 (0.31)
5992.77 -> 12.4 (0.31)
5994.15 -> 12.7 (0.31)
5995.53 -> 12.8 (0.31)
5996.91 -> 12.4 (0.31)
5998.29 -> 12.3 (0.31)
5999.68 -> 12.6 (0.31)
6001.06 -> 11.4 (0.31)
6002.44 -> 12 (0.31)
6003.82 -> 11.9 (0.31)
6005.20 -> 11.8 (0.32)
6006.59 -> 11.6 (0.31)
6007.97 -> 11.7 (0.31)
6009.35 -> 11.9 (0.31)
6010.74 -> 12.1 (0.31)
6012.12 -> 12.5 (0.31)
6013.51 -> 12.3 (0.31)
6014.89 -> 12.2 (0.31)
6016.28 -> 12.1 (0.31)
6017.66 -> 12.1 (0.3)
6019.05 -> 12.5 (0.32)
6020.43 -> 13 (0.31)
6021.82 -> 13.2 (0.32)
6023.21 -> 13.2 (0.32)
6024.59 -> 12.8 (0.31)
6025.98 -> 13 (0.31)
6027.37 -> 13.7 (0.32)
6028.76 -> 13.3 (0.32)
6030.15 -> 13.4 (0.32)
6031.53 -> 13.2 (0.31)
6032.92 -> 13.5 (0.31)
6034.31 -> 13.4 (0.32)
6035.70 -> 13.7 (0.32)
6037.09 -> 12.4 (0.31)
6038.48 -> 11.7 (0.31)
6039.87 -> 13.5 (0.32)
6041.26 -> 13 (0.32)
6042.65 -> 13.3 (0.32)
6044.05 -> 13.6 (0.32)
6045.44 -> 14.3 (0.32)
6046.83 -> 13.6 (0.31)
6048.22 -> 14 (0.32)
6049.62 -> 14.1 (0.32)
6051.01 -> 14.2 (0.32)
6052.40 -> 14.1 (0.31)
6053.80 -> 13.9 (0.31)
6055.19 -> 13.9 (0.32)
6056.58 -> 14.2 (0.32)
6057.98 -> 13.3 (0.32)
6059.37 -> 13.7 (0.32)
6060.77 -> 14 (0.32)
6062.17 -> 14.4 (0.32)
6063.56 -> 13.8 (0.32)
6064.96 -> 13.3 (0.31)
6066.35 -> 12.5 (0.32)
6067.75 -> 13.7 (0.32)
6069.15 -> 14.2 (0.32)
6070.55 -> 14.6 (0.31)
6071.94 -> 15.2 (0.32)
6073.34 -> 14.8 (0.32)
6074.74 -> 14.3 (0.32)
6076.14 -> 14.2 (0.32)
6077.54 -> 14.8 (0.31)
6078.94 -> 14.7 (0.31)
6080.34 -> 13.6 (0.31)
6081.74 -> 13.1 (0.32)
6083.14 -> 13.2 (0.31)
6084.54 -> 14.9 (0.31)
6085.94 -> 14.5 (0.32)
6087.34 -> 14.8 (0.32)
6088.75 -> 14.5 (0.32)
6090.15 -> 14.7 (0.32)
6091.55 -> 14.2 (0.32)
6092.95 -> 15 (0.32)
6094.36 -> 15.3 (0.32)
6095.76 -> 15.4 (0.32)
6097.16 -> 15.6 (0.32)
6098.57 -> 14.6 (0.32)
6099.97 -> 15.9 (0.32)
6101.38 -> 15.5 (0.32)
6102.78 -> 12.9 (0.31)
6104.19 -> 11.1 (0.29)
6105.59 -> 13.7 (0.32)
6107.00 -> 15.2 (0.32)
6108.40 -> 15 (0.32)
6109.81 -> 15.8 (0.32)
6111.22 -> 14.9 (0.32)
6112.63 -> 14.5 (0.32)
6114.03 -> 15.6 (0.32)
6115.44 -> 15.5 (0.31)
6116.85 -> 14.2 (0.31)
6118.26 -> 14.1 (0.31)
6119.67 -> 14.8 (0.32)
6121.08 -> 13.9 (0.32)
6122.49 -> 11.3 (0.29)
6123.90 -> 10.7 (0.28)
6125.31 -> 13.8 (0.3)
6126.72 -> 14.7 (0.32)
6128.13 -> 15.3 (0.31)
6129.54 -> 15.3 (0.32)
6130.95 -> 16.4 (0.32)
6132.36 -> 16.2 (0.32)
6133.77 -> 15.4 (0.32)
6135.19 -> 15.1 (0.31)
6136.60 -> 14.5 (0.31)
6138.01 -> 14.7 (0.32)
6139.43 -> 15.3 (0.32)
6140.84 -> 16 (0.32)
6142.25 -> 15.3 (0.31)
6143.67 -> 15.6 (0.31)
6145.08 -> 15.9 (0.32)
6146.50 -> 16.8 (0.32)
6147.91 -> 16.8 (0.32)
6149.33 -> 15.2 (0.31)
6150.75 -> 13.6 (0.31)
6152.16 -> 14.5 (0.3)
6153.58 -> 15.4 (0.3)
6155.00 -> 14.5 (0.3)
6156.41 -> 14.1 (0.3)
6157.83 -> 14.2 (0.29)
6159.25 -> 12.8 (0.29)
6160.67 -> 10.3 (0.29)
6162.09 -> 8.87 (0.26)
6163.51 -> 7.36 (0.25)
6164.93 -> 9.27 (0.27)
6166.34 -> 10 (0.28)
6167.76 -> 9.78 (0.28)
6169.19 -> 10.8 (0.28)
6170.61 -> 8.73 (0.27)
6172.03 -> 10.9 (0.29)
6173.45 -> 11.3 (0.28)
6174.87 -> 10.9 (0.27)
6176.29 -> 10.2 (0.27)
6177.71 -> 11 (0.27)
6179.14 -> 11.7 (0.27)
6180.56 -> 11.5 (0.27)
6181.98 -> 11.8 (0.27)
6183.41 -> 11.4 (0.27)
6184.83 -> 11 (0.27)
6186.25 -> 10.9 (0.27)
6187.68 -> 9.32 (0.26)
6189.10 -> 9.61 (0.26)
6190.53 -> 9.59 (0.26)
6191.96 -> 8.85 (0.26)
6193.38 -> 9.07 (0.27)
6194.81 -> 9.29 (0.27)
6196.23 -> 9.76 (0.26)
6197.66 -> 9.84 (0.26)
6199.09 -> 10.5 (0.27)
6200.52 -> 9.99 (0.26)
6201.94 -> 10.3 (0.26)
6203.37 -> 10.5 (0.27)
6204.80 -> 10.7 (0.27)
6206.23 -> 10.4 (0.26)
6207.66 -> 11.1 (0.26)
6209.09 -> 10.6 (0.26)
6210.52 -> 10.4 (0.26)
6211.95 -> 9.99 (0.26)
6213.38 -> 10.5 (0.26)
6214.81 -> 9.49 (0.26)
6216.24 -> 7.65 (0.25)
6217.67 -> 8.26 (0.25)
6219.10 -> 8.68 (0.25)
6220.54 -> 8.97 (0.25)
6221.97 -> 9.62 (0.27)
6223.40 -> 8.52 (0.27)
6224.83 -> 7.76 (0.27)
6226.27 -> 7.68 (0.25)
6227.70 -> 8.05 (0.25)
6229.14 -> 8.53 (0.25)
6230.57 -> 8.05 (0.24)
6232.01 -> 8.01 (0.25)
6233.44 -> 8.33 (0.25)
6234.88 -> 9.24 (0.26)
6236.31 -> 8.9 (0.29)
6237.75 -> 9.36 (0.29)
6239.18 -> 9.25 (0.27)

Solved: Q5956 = 1.3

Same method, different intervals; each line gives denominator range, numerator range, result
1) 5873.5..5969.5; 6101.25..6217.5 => 1.29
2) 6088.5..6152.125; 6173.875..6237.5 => 0.66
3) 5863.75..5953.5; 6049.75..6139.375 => 1.50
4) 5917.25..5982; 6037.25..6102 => 1.33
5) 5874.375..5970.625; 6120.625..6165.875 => 1.46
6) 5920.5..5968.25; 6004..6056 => 1.23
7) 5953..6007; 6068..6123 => 1.28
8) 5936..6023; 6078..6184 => 1.19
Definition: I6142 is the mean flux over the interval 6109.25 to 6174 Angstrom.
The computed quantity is 13.7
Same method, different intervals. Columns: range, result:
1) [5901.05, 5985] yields 10.4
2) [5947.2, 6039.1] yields 11.8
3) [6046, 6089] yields 14.1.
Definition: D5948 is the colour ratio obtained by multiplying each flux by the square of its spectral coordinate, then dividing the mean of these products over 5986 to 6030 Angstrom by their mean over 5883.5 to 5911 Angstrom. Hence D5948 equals 1.7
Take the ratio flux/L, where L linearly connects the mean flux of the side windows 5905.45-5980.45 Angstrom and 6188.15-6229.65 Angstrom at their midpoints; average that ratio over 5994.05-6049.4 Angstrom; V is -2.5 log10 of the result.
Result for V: -0.25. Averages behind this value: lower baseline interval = 10.5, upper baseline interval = 9.46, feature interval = 12.8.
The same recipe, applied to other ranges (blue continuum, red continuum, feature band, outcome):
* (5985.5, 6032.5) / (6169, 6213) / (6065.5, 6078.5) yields -0.214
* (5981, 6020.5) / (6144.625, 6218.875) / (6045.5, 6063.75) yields -0.187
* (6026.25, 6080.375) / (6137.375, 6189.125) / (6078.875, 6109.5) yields -0.093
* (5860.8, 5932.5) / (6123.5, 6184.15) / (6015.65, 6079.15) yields -0.179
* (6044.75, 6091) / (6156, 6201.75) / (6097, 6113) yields -0.131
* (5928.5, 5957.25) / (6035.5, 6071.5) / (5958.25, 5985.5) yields 0.068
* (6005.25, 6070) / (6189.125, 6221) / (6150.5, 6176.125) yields -0.082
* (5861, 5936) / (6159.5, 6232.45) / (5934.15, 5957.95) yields -0.170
